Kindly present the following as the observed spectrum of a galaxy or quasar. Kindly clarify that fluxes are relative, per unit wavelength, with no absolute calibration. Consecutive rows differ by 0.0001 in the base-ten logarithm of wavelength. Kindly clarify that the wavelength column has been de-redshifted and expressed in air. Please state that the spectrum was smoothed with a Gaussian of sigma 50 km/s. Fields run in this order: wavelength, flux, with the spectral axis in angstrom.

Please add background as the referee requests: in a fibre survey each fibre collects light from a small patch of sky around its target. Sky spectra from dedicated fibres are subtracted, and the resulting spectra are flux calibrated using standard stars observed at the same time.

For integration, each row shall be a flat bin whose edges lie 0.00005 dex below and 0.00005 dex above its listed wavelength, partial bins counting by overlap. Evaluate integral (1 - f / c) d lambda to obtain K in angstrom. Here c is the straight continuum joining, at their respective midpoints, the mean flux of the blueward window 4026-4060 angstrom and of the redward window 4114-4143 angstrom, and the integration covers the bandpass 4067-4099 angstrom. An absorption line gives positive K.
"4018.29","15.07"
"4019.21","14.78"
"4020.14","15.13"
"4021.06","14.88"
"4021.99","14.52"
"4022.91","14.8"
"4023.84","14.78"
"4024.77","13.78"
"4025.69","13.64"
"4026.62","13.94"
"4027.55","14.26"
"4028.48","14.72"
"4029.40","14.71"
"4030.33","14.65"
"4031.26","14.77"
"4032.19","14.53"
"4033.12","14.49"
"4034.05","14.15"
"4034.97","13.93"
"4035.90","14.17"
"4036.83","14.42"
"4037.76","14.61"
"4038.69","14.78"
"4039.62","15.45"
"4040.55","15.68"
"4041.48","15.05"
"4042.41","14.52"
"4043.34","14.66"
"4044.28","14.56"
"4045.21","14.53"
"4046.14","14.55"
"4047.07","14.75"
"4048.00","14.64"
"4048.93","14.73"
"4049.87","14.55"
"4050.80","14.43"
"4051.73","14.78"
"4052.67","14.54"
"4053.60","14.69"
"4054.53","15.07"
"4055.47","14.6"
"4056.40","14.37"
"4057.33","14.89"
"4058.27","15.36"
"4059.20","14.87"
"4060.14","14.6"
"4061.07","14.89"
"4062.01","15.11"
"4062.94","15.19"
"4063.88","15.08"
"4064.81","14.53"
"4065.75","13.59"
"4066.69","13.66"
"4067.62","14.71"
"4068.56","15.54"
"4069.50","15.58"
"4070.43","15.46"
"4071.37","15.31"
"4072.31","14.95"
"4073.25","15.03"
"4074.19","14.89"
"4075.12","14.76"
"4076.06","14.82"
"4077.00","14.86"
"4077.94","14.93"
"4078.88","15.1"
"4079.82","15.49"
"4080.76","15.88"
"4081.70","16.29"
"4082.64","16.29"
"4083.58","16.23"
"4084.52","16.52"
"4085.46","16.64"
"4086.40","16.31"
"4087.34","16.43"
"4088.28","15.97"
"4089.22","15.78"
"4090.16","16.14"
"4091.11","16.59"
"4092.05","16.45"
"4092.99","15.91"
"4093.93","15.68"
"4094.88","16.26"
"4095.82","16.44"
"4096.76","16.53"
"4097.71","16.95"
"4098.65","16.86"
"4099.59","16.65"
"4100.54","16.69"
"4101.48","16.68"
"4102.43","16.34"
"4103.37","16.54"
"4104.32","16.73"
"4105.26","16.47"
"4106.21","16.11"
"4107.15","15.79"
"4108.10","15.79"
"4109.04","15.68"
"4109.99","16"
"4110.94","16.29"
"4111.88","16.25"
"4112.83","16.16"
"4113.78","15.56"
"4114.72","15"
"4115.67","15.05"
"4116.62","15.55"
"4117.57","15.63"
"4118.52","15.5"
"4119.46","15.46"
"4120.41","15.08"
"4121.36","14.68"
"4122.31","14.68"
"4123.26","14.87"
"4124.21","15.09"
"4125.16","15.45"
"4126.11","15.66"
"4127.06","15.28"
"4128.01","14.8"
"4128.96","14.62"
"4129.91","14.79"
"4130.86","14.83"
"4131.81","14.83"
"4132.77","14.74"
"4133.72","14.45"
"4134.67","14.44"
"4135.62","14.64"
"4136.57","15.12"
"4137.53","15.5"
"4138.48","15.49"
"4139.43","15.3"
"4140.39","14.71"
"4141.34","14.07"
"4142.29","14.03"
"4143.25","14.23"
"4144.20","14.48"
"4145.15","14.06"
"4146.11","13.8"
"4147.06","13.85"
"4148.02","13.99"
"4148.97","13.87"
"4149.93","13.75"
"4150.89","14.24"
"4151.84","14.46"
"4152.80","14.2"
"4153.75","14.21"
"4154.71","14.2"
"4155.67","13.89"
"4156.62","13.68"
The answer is -2.2 angstrom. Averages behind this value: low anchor 14.6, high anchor 15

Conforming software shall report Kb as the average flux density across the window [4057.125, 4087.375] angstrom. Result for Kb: 15.3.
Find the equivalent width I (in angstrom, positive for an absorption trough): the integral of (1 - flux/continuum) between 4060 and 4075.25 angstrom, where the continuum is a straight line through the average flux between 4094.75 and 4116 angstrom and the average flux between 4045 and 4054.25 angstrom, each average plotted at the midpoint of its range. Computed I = 0.3 angstrom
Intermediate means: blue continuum 14.6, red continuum 16.2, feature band 14.9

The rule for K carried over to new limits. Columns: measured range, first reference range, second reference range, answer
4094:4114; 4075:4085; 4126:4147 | -1.5 angstrom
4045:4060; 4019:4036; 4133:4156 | -0.3 angstrom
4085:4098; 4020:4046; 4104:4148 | -1.2 angstrom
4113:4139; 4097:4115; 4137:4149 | 0.3 angstrom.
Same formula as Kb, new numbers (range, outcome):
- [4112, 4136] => 15.1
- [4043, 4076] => 14.8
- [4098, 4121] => 16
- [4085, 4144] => 15.6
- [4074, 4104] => 16.1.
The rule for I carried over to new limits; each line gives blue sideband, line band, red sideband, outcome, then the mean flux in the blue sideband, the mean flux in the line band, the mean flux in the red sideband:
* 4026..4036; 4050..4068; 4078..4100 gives 0.7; 14.4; 14.7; 16.2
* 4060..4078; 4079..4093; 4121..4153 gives -1.3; 14.9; 16.2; 14.6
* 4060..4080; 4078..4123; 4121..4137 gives -3.4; 14.9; 16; 14.9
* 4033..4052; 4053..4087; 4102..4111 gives 0.3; 14.6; 15.2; 16.2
